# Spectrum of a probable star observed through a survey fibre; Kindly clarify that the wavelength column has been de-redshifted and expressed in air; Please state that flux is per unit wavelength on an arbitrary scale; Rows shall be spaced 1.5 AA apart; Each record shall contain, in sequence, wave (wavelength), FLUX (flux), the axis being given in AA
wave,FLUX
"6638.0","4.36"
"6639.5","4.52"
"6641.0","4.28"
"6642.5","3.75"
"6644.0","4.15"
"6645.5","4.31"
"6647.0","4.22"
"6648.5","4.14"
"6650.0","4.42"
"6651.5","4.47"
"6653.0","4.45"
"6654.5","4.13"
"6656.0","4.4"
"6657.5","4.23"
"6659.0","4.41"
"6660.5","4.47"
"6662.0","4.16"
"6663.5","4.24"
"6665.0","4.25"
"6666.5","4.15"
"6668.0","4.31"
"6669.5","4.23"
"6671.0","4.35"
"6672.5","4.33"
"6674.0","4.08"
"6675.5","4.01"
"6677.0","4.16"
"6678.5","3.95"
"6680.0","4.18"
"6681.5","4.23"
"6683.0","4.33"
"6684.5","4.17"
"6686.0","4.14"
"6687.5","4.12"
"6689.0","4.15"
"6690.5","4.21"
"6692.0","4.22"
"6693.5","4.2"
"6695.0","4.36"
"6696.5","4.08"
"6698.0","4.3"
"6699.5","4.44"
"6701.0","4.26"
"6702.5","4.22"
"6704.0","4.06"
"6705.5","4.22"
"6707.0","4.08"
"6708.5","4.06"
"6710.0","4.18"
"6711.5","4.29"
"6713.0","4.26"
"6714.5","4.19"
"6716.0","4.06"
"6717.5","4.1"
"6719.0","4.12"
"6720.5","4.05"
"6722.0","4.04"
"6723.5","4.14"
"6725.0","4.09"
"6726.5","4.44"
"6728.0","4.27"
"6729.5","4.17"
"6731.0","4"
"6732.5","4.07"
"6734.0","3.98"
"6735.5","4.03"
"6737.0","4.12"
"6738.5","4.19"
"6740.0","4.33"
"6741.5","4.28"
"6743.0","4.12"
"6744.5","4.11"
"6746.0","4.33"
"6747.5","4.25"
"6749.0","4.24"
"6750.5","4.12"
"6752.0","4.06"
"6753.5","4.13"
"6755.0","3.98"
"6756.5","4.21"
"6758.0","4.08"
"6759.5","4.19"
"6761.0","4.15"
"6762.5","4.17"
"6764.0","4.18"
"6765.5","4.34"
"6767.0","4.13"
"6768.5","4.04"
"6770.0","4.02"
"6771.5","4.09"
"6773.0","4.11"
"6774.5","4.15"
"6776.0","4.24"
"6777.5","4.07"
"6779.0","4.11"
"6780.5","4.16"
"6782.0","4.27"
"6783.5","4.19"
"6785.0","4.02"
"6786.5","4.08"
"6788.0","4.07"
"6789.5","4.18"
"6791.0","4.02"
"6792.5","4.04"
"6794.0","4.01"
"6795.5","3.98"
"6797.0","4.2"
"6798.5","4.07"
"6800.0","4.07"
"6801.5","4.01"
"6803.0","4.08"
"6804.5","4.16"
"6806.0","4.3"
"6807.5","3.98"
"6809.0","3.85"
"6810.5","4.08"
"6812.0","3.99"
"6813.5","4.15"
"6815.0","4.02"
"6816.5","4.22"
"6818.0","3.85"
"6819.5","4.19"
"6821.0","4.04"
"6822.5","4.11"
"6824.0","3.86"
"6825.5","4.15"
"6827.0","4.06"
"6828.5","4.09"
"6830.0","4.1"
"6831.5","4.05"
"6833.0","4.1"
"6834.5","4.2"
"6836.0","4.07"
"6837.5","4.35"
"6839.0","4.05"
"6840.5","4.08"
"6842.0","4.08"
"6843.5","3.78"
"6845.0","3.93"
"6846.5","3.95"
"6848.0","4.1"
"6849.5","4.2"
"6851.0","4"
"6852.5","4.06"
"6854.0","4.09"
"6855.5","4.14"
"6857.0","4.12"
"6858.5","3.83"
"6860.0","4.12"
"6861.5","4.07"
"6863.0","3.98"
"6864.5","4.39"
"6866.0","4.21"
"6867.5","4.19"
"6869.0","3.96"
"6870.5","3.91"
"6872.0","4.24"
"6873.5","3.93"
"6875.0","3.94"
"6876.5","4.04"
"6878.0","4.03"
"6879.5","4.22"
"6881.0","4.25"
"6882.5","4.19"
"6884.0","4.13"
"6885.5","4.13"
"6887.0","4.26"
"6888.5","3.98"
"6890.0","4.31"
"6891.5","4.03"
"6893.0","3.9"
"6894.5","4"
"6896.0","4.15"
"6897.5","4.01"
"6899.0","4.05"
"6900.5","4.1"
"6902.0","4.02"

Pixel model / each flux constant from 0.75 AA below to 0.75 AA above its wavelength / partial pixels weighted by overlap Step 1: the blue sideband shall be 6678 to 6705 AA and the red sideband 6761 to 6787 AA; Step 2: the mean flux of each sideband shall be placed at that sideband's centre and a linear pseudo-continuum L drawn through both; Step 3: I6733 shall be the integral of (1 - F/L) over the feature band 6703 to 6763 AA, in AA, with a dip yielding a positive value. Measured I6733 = 0.3 AA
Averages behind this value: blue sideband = 4.2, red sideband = 4.14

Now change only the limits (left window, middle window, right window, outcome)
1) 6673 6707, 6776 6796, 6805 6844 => 0.02 AA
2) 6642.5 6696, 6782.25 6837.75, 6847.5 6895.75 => 0.73 AA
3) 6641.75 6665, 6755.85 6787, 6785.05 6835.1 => -0.19 AA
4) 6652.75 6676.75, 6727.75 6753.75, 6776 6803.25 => 0.03 AA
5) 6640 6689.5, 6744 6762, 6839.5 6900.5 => 0.02 AA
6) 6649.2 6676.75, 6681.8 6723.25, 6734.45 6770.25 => 0.44 AA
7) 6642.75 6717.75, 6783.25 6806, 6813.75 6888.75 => 0.24 AA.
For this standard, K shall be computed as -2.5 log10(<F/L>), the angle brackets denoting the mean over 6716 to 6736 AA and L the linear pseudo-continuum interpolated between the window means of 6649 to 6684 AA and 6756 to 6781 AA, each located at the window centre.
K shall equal 0.02 mag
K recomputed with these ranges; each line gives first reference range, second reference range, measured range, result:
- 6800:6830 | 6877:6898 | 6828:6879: 0.005 mag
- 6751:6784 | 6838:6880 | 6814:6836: 0.004 mag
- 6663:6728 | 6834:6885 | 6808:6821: 0.018 mag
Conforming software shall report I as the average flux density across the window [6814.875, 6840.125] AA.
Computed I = 4.09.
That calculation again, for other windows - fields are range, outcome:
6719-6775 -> 4.15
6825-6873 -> 4.08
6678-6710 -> 4.19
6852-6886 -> 4.09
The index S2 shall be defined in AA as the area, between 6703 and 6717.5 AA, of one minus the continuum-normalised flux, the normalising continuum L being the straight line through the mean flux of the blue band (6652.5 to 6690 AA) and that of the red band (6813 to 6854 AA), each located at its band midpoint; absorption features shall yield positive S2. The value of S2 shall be 0.1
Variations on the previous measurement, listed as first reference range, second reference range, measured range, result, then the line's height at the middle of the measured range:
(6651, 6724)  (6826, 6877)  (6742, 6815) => 0.29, 4.13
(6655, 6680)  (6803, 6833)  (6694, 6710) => -0.05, 4.19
